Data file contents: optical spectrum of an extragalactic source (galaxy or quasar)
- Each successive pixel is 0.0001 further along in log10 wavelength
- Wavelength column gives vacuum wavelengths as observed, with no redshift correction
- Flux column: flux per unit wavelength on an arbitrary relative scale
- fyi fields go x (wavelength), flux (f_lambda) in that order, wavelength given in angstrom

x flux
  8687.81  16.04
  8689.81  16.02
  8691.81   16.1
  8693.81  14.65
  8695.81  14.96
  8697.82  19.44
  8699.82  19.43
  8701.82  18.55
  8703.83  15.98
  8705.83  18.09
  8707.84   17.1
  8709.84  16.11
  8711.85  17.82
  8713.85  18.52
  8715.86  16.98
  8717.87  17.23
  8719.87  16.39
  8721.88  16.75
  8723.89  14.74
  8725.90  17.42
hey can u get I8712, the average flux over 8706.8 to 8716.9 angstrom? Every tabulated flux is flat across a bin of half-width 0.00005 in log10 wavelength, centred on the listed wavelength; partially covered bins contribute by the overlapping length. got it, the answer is 17.3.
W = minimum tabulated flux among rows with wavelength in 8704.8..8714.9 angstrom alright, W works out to 16.11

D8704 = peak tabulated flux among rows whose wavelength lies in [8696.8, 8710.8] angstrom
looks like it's 19.44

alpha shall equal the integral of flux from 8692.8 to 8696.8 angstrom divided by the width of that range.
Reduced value 14.8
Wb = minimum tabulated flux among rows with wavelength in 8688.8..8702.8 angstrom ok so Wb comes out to 14.65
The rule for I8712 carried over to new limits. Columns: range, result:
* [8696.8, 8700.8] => 19.4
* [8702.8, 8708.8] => 17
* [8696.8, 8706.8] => 18.3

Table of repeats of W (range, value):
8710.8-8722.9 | 16.39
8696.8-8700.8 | 19.43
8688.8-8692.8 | 16.02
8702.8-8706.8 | 15.98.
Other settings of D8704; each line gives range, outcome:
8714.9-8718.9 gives 17.23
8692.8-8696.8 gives 14.96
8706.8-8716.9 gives 18.52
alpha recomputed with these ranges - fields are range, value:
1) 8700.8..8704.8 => 17.3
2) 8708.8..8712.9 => 17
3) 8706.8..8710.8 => 16.6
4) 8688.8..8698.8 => 16.2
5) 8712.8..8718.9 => 17.6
